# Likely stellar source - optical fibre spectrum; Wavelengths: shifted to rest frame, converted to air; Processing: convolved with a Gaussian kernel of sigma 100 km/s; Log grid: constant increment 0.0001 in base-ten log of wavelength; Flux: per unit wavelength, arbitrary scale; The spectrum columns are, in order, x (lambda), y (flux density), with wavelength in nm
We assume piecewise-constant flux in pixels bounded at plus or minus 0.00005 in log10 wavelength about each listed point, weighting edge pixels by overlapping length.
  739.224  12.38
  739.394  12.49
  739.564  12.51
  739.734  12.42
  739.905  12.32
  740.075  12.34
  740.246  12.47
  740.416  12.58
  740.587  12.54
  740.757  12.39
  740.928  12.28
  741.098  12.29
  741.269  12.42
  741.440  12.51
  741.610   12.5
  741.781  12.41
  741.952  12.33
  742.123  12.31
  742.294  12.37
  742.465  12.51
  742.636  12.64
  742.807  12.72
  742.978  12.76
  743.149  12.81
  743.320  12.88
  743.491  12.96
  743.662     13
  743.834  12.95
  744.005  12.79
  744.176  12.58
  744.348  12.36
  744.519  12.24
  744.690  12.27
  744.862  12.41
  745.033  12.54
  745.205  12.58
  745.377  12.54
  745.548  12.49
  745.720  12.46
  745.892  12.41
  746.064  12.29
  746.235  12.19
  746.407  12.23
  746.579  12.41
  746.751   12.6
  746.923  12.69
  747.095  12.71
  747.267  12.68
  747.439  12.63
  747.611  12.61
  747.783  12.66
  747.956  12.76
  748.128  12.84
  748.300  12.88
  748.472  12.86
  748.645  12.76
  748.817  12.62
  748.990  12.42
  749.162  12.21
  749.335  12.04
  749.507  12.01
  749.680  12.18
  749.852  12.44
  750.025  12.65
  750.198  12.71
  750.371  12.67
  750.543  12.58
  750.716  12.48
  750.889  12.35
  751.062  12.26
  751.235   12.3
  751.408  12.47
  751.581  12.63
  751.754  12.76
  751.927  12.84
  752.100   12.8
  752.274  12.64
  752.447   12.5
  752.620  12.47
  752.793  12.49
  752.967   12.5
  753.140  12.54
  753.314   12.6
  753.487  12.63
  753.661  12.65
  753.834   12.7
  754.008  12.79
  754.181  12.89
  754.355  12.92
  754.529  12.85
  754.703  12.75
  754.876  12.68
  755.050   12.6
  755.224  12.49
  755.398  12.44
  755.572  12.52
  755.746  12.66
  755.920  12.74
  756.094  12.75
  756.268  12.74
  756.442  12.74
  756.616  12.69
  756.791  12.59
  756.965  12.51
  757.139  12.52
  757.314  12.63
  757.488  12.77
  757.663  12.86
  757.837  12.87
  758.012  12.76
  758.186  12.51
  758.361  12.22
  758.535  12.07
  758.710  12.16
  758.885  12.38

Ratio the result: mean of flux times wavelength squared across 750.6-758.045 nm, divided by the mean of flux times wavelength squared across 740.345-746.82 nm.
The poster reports 1.04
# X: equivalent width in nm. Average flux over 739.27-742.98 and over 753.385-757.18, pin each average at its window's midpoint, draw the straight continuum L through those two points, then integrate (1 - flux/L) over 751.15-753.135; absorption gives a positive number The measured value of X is 0.008 nm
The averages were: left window 12.5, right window 12.7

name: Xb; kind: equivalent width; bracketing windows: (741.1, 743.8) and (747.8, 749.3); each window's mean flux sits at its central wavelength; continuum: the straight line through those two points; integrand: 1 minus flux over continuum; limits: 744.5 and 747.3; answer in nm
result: 0.037 nm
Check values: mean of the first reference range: 12.6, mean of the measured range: 12.5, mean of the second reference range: 12.6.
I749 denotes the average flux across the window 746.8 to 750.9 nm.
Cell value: 12.6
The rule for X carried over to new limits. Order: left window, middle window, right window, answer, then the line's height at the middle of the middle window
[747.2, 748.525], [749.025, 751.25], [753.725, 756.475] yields 0.061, 12.7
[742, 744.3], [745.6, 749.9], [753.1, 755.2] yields 0.068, 12.7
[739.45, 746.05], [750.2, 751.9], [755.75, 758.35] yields 0.012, 12.6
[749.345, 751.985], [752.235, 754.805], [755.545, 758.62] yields -0.025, 12.5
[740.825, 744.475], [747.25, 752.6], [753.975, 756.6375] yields 0.043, 12.7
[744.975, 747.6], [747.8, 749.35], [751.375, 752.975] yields -0.010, 12.5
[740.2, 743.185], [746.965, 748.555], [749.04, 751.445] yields -0.041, 12.4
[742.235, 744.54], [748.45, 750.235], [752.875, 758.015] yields 0.037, 12.7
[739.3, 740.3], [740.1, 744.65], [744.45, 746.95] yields -0.050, 12.4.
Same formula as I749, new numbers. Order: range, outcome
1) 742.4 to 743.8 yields 12.8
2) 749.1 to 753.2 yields 12.5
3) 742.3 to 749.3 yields 12.6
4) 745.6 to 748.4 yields 12.6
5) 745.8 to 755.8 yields 12.6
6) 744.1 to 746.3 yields 12.4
